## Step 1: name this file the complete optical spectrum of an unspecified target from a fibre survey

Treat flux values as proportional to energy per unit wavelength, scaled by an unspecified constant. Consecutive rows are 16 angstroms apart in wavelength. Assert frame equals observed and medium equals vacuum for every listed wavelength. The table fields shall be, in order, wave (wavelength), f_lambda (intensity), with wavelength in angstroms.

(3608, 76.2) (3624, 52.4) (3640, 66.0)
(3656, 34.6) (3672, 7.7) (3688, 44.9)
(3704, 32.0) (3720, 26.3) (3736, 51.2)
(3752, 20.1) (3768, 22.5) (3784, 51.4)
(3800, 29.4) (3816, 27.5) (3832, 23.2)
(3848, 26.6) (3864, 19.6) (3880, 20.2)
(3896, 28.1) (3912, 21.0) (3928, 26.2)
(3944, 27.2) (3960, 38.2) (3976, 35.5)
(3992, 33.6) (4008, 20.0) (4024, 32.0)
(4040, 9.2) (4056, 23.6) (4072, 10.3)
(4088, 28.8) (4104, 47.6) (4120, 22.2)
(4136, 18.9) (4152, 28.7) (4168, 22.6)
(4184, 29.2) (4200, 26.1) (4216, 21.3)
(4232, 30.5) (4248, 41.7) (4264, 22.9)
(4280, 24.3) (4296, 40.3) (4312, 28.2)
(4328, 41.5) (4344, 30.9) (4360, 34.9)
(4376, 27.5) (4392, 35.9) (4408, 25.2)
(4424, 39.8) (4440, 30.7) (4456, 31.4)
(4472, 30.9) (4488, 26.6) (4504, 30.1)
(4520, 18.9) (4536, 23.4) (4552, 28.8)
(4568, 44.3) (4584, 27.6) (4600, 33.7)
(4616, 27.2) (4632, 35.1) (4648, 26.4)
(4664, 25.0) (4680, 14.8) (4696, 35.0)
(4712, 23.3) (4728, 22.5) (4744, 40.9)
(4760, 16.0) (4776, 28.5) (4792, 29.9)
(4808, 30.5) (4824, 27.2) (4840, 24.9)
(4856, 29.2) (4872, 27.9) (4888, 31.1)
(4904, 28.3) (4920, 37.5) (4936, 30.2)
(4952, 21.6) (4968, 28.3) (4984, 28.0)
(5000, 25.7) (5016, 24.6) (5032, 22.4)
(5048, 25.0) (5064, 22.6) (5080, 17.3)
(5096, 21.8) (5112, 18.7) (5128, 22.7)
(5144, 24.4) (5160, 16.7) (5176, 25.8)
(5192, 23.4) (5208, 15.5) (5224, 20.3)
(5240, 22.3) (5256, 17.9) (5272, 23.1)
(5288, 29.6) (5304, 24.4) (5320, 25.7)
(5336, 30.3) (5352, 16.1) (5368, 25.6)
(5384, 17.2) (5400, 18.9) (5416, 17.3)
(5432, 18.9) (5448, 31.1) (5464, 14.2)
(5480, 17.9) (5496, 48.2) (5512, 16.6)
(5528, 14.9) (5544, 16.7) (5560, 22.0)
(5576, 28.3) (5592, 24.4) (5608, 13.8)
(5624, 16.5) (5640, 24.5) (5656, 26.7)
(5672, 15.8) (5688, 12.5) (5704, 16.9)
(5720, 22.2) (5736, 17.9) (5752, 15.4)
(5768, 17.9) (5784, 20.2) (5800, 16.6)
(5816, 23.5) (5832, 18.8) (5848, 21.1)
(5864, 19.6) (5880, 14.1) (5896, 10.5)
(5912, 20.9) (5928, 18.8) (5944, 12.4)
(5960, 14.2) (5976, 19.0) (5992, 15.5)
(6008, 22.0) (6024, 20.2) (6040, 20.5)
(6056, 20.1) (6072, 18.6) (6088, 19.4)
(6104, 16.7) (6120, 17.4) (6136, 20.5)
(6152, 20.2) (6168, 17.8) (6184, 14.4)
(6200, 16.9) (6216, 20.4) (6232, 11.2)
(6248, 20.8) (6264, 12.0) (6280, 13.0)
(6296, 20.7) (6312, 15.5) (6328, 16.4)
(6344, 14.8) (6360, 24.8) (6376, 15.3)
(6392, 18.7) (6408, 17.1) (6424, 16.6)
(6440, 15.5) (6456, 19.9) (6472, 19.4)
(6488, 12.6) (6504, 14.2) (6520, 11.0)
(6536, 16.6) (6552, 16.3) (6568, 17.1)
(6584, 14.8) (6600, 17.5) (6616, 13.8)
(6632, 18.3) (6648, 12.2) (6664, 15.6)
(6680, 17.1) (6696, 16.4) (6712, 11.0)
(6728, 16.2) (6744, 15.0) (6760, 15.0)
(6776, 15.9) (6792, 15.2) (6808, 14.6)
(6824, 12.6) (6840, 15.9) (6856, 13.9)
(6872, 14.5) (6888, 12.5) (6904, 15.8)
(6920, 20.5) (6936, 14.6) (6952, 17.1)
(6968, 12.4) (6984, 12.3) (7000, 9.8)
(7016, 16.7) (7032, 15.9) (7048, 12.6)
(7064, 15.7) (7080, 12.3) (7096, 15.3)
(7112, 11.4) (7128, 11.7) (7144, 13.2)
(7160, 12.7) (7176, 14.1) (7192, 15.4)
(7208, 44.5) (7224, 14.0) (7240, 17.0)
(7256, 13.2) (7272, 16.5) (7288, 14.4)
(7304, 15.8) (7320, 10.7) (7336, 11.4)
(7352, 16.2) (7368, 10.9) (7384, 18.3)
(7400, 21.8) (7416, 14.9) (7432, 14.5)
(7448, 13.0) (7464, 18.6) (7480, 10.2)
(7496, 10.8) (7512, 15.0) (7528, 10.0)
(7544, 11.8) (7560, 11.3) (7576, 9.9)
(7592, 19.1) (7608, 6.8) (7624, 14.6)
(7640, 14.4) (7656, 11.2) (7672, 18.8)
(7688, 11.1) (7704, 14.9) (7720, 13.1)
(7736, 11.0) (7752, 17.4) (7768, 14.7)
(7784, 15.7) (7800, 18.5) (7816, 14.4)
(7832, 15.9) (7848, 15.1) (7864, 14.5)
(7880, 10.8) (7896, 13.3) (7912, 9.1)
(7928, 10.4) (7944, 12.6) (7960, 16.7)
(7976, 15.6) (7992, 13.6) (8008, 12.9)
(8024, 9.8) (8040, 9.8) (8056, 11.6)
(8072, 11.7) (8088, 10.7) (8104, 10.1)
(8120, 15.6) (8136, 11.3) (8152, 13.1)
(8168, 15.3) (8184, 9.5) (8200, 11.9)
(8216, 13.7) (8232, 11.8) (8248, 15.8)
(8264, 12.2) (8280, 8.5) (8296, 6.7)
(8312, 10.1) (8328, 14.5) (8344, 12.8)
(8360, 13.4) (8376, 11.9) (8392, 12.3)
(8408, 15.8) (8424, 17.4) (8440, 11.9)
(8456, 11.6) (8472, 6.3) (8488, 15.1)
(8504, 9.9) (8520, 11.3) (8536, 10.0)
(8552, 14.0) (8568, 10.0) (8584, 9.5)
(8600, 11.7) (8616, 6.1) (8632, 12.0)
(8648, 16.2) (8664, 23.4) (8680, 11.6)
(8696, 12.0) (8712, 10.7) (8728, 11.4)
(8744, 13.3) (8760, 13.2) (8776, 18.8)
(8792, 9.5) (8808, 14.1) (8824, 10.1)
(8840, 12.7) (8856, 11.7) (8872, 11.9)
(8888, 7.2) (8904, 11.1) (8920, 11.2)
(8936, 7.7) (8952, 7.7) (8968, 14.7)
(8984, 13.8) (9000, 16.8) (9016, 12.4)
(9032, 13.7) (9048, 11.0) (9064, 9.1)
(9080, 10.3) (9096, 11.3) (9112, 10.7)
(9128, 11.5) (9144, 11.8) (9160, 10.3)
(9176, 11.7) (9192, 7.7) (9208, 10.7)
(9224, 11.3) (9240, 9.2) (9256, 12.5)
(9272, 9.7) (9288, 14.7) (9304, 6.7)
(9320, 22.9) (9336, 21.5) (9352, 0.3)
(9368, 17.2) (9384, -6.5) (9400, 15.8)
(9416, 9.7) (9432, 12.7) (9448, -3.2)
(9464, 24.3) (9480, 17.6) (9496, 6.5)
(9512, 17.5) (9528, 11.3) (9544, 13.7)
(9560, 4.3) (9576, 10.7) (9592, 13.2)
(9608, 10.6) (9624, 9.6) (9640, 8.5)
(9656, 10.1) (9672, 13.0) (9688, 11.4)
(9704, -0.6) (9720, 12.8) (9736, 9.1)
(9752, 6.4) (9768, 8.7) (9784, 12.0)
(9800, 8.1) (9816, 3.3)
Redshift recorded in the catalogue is 0.10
